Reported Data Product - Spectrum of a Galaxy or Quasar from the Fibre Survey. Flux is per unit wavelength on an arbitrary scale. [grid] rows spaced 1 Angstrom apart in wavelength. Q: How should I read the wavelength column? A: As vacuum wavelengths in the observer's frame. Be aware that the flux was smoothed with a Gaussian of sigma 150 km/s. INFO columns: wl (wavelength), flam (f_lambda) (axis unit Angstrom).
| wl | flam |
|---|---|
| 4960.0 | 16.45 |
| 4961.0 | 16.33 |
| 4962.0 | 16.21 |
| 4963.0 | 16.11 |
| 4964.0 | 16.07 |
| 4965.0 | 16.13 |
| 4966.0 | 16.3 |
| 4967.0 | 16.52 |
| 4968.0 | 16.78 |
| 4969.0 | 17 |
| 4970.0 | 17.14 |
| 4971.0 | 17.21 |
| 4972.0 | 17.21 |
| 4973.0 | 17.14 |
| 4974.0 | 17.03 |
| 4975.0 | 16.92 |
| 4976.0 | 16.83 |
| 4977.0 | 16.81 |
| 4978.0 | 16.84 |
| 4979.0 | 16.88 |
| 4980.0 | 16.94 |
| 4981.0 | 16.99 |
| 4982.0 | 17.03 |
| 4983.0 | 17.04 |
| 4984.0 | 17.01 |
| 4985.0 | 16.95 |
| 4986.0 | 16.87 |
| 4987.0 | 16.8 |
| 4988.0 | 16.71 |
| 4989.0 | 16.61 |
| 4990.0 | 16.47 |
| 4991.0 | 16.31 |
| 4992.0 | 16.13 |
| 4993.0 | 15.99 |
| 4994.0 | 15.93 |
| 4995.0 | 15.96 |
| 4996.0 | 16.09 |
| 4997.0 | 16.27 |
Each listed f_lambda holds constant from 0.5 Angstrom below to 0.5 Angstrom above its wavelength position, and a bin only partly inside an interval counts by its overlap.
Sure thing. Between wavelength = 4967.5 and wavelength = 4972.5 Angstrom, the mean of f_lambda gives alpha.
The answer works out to 17.1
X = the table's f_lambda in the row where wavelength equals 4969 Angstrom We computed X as 17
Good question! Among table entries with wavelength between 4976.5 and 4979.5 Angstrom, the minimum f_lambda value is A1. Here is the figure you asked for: 16.81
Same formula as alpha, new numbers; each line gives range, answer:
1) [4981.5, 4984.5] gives 17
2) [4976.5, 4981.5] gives 16.9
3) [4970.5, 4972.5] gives 17.2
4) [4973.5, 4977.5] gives 16.9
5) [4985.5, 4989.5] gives 16.7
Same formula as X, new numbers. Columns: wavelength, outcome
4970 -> 17.14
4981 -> 16.99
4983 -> 17.04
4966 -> 16.3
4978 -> 16.84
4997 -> 16.27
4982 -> 17.03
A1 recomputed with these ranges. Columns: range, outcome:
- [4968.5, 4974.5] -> 17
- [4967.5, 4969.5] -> 16.78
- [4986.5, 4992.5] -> 16.13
